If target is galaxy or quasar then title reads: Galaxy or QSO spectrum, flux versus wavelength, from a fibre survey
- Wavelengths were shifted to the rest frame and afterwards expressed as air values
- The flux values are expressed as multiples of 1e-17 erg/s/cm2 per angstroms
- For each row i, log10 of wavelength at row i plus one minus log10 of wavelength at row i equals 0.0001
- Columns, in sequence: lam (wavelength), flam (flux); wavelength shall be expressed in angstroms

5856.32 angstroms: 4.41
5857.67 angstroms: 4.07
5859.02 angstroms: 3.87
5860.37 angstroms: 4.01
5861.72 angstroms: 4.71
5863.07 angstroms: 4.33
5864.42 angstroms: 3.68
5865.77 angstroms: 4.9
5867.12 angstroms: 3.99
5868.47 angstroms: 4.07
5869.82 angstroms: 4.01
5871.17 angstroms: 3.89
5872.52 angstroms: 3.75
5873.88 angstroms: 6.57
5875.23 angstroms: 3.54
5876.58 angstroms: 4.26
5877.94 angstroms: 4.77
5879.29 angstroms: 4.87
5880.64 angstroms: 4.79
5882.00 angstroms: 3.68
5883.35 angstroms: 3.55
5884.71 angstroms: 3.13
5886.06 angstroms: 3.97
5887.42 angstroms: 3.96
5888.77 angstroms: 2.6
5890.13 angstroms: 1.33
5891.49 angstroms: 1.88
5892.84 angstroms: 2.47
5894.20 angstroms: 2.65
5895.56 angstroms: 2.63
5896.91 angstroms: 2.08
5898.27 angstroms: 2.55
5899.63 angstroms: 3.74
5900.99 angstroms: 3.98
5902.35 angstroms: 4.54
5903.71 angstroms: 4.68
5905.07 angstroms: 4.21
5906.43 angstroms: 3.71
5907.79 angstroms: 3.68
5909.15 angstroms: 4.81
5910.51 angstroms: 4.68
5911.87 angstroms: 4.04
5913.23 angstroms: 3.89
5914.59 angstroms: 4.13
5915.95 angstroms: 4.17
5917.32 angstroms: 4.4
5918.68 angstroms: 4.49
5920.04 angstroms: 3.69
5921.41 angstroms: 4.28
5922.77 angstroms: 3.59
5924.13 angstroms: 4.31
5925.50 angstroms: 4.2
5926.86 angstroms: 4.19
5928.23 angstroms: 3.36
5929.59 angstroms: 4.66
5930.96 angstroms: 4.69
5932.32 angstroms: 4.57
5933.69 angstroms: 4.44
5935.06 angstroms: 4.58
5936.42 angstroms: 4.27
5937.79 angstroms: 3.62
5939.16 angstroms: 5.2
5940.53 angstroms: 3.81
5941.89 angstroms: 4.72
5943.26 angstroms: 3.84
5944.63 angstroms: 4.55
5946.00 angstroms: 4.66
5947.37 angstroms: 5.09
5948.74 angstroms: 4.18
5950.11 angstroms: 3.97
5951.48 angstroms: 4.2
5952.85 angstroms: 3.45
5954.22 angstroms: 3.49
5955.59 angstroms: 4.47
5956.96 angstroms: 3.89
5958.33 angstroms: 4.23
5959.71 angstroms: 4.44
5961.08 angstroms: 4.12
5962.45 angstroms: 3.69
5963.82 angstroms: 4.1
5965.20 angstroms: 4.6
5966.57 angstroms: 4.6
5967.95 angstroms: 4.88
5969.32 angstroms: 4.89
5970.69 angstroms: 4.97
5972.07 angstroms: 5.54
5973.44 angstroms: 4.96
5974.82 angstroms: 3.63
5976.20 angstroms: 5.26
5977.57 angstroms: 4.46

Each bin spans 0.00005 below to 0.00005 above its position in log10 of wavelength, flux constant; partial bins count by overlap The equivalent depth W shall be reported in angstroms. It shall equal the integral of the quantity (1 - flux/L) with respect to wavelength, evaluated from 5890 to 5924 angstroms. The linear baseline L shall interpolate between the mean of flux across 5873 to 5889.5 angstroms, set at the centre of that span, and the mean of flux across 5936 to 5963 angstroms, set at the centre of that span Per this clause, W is 4.0 angstroms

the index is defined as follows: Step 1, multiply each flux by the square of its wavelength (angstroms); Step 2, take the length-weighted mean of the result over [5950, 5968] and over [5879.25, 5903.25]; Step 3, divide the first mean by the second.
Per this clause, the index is 1.32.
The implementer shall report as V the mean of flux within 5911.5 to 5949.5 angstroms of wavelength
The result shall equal 4.27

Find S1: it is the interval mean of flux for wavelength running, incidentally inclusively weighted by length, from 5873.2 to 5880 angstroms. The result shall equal 4.8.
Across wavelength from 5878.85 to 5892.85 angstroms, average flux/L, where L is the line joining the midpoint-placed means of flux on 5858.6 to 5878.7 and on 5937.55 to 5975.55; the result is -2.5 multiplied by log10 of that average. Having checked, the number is 0.288 mag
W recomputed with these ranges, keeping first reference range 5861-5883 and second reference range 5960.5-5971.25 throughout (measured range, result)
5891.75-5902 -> 3.51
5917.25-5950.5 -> 1.06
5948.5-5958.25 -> 1.11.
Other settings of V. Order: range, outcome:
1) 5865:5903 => 3.65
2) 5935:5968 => 4.25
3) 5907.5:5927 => 4.18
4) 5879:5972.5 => 4.01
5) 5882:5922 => 3.58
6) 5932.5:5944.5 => 4.33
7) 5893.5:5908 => 3.49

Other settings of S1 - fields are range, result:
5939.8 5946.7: 4.32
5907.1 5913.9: 4.22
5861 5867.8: 4.32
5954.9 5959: 4.2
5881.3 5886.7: 3.58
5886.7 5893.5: 2.46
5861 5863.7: 4.51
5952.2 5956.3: 3.81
